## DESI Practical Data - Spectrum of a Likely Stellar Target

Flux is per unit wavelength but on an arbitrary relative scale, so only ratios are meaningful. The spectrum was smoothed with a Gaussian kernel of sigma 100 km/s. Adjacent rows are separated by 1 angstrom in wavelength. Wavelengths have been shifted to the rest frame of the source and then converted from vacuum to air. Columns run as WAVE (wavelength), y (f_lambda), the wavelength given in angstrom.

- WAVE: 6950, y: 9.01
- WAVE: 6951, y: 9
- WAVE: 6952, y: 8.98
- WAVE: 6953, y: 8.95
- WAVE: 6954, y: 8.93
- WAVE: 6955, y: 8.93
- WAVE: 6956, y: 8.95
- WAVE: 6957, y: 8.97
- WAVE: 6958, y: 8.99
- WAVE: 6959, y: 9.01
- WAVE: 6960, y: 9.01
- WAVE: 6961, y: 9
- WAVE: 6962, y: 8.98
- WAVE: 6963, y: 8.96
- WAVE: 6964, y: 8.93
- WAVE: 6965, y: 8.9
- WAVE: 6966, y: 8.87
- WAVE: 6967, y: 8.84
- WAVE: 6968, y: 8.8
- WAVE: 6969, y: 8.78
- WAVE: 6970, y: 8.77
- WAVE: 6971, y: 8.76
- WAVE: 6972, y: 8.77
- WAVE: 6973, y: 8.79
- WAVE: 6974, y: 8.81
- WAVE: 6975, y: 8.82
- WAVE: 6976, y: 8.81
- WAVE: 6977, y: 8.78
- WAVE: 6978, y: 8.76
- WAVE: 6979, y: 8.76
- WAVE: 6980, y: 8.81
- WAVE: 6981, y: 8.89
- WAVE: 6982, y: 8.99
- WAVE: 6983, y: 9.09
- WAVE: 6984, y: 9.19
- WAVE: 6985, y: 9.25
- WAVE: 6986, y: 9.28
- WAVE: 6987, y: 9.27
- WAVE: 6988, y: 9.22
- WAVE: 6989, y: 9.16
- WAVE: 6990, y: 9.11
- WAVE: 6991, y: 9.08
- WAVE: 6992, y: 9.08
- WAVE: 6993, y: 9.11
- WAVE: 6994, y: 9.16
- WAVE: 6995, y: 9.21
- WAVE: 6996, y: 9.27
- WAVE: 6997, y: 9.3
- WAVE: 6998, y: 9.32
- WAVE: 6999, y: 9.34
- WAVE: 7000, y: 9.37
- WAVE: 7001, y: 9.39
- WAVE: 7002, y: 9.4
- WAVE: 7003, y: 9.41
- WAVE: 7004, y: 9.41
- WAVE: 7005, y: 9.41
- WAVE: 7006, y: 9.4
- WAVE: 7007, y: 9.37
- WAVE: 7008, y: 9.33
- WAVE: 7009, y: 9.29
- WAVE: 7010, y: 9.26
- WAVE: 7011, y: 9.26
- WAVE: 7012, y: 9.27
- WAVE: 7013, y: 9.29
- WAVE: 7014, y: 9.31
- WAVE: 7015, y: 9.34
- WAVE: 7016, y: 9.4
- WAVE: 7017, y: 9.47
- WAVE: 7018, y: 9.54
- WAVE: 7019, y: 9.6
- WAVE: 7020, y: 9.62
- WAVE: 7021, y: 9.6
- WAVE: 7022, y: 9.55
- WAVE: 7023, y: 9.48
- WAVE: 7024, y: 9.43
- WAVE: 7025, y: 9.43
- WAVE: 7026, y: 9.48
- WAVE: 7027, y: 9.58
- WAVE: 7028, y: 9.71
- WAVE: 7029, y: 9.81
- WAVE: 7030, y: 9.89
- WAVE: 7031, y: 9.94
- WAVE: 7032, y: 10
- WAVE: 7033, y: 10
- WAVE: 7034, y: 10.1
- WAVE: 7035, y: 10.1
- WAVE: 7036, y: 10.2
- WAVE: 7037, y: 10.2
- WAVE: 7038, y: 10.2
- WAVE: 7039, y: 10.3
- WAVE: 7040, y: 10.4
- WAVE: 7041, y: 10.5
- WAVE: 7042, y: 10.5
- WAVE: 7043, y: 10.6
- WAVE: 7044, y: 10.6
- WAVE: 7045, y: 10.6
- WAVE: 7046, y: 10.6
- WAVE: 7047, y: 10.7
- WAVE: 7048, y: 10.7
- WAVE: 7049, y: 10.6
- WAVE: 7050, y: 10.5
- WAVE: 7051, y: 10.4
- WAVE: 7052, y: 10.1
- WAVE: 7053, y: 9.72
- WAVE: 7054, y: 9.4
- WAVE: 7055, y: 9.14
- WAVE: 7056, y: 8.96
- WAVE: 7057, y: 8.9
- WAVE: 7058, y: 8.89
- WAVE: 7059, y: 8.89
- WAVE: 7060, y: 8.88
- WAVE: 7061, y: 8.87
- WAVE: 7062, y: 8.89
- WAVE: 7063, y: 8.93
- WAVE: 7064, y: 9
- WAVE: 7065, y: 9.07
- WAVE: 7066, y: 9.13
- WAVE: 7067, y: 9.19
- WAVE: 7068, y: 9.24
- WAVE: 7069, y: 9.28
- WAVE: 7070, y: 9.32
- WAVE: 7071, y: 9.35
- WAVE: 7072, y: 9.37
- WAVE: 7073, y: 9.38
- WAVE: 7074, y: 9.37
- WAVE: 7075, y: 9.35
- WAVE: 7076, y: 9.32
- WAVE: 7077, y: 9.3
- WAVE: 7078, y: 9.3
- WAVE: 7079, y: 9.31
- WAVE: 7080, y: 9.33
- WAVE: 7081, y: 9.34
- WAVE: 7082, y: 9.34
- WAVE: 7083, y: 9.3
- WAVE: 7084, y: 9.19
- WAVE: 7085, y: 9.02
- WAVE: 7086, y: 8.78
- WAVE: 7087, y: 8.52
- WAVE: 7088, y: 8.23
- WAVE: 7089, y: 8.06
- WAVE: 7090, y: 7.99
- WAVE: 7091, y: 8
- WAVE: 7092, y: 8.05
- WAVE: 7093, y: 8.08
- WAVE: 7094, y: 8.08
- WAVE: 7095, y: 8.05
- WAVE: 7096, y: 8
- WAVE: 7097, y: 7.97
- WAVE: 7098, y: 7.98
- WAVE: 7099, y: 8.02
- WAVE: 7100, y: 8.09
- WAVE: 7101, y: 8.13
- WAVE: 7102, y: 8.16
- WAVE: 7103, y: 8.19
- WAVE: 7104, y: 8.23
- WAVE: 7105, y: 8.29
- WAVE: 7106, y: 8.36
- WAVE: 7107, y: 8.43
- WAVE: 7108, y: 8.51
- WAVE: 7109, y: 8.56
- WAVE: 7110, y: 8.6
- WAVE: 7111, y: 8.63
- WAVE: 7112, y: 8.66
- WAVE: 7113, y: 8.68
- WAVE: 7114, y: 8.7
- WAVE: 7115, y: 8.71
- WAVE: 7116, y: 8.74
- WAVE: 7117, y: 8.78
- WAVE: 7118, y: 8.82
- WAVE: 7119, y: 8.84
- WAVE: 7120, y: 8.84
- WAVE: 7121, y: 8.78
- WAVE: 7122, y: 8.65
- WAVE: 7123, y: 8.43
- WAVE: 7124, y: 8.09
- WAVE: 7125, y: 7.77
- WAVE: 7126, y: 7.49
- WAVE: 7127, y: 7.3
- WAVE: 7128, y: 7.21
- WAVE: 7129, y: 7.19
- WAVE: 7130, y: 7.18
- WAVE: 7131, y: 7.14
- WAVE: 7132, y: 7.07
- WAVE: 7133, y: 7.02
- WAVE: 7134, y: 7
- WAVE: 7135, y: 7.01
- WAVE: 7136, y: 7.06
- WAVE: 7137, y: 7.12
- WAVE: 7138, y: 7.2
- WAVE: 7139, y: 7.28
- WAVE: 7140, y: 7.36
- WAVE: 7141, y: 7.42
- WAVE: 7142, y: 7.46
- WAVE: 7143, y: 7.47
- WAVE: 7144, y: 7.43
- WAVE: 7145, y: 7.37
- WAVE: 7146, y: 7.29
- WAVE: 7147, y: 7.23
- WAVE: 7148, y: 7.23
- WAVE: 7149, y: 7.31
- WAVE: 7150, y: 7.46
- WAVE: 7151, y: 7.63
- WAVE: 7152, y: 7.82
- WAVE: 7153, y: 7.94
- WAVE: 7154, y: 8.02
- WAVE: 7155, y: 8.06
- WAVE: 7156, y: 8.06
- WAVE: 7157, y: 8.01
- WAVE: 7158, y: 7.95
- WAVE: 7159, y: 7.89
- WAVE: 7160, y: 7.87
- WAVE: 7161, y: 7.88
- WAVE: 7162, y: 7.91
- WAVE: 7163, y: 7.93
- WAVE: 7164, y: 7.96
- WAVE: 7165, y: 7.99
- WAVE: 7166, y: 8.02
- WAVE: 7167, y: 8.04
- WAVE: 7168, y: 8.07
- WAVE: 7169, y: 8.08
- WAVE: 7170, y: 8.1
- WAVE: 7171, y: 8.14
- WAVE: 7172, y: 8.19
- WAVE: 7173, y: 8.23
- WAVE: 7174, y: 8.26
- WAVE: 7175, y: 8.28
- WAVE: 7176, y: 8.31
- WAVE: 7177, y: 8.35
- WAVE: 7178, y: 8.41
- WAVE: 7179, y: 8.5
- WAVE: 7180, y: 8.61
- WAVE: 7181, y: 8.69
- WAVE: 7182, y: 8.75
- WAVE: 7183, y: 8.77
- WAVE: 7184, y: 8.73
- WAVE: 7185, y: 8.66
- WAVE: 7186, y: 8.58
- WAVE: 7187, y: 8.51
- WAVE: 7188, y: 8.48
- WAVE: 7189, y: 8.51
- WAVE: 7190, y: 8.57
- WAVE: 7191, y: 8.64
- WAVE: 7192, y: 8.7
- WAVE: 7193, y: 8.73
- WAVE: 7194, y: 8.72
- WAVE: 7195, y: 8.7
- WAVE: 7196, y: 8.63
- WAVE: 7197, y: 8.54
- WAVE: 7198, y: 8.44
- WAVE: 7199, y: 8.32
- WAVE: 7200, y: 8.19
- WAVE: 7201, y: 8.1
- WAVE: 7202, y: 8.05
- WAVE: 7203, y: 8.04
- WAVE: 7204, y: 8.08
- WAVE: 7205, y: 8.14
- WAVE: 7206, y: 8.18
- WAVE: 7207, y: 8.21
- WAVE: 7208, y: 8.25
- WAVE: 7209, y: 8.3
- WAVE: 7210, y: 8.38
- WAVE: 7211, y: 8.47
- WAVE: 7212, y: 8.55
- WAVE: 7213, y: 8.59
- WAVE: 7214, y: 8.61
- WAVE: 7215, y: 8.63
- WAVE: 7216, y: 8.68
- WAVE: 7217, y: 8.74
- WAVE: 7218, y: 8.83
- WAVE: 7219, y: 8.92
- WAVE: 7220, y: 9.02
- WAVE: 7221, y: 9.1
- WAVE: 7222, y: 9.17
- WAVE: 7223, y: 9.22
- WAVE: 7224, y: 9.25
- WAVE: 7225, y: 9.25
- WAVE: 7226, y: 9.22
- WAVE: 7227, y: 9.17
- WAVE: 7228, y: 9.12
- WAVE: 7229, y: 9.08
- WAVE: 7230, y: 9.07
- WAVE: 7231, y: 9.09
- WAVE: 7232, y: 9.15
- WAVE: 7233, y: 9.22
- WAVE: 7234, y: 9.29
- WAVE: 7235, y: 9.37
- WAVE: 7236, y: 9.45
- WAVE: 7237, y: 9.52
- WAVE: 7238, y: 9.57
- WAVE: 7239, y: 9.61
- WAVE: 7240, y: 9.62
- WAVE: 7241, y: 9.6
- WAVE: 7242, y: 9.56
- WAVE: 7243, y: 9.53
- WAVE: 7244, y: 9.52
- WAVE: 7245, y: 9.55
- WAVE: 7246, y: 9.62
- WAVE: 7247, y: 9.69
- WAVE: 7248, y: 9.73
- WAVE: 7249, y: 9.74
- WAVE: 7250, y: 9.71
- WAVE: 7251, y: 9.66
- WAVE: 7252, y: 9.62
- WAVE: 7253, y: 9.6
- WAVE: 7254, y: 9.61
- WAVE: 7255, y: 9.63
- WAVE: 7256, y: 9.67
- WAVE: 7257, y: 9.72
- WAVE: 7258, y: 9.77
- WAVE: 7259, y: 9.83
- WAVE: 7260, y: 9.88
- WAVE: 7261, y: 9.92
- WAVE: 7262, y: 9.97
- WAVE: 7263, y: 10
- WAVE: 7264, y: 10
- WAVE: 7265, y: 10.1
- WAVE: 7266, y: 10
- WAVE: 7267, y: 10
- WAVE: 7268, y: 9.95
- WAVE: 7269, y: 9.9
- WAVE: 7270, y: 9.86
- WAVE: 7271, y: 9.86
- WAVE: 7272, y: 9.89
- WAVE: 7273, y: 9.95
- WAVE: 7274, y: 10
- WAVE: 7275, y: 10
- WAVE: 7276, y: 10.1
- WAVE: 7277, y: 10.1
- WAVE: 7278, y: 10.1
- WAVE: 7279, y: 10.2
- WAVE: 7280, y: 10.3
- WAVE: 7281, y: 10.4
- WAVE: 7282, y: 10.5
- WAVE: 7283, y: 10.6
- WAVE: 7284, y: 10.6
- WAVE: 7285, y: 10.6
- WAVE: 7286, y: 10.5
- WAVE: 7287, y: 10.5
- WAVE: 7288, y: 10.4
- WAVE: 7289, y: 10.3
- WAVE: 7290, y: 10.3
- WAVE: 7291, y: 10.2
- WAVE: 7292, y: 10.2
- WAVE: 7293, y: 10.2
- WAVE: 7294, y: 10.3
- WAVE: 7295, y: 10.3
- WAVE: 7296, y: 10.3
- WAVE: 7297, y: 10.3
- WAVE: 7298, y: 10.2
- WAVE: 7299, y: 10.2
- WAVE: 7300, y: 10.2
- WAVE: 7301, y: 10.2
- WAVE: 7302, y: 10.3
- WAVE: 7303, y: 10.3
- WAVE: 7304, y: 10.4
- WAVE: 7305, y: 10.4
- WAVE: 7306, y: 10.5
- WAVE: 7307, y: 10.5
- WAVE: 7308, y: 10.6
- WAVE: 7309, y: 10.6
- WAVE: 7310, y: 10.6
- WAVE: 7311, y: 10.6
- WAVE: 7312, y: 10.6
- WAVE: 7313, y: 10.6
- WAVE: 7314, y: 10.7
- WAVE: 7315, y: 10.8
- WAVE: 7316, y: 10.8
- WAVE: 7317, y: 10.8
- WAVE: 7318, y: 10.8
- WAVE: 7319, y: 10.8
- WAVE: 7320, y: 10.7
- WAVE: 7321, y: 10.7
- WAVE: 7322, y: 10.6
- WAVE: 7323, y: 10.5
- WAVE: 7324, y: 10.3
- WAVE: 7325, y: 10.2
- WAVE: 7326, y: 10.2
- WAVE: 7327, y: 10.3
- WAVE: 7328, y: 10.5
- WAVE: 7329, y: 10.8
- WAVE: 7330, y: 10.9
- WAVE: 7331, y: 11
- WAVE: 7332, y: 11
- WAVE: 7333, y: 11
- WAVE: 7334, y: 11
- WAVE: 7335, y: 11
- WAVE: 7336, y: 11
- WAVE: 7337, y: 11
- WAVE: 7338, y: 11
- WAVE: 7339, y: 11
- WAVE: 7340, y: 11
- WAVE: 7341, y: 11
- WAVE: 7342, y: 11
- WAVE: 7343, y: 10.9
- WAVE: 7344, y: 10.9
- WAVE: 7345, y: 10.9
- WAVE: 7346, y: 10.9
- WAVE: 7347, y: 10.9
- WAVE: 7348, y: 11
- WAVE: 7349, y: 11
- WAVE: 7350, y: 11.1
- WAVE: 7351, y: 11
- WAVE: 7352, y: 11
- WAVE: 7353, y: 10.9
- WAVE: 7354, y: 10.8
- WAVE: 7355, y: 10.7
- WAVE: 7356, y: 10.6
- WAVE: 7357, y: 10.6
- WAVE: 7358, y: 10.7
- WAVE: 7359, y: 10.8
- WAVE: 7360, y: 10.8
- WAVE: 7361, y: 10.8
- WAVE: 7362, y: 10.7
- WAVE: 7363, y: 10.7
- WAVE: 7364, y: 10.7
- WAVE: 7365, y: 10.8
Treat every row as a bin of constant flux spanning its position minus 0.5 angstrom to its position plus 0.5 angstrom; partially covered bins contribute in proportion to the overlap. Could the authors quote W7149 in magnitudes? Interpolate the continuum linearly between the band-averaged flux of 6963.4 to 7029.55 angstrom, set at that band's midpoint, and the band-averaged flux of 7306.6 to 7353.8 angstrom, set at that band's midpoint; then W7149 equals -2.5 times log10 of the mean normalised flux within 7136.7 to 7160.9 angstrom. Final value 0.29 mag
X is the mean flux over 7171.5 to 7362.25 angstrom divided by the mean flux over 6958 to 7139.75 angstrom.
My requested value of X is 1.09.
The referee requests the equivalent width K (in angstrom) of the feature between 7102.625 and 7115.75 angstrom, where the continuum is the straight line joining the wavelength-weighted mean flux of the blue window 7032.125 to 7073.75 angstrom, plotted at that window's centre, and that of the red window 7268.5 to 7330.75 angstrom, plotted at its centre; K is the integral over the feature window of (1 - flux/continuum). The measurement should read 1.8 angstrom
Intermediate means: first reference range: 9.75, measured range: 8.51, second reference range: 10.4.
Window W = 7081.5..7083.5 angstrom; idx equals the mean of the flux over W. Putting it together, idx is 9.32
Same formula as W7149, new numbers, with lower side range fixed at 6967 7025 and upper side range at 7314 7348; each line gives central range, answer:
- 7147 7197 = 0.22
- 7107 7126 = 0.14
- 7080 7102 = 0.15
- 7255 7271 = 0.06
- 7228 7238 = 0.12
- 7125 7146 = 0.33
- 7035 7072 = -0.03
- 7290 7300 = 0.04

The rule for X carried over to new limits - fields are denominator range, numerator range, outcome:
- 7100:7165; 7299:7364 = 1.36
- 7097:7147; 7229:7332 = 1.28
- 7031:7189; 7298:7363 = 1.25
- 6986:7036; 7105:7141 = 0.84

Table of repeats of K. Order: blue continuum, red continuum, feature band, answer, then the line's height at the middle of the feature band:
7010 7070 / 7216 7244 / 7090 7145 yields 9.0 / 9.51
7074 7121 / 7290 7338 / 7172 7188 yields 1.4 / 9.34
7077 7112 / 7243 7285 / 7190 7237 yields 3.8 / 9.5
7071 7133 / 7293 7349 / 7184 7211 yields 2.8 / 9.41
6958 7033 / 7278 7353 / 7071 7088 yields 0.7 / 9.59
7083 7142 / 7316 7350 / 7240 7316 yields 0.1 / 10.1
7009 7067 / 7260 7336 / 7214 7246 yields 3.1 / 10.2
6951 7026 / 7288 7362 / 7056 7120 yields 5.7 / 9.59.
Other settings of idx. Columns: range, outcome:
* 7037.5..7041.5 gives 10.3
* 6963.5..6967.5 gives 8.88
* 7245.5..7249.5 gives 9.7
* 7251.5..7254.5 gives 9.61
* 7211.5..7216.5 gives 8.61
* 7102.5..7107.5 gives 8.3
